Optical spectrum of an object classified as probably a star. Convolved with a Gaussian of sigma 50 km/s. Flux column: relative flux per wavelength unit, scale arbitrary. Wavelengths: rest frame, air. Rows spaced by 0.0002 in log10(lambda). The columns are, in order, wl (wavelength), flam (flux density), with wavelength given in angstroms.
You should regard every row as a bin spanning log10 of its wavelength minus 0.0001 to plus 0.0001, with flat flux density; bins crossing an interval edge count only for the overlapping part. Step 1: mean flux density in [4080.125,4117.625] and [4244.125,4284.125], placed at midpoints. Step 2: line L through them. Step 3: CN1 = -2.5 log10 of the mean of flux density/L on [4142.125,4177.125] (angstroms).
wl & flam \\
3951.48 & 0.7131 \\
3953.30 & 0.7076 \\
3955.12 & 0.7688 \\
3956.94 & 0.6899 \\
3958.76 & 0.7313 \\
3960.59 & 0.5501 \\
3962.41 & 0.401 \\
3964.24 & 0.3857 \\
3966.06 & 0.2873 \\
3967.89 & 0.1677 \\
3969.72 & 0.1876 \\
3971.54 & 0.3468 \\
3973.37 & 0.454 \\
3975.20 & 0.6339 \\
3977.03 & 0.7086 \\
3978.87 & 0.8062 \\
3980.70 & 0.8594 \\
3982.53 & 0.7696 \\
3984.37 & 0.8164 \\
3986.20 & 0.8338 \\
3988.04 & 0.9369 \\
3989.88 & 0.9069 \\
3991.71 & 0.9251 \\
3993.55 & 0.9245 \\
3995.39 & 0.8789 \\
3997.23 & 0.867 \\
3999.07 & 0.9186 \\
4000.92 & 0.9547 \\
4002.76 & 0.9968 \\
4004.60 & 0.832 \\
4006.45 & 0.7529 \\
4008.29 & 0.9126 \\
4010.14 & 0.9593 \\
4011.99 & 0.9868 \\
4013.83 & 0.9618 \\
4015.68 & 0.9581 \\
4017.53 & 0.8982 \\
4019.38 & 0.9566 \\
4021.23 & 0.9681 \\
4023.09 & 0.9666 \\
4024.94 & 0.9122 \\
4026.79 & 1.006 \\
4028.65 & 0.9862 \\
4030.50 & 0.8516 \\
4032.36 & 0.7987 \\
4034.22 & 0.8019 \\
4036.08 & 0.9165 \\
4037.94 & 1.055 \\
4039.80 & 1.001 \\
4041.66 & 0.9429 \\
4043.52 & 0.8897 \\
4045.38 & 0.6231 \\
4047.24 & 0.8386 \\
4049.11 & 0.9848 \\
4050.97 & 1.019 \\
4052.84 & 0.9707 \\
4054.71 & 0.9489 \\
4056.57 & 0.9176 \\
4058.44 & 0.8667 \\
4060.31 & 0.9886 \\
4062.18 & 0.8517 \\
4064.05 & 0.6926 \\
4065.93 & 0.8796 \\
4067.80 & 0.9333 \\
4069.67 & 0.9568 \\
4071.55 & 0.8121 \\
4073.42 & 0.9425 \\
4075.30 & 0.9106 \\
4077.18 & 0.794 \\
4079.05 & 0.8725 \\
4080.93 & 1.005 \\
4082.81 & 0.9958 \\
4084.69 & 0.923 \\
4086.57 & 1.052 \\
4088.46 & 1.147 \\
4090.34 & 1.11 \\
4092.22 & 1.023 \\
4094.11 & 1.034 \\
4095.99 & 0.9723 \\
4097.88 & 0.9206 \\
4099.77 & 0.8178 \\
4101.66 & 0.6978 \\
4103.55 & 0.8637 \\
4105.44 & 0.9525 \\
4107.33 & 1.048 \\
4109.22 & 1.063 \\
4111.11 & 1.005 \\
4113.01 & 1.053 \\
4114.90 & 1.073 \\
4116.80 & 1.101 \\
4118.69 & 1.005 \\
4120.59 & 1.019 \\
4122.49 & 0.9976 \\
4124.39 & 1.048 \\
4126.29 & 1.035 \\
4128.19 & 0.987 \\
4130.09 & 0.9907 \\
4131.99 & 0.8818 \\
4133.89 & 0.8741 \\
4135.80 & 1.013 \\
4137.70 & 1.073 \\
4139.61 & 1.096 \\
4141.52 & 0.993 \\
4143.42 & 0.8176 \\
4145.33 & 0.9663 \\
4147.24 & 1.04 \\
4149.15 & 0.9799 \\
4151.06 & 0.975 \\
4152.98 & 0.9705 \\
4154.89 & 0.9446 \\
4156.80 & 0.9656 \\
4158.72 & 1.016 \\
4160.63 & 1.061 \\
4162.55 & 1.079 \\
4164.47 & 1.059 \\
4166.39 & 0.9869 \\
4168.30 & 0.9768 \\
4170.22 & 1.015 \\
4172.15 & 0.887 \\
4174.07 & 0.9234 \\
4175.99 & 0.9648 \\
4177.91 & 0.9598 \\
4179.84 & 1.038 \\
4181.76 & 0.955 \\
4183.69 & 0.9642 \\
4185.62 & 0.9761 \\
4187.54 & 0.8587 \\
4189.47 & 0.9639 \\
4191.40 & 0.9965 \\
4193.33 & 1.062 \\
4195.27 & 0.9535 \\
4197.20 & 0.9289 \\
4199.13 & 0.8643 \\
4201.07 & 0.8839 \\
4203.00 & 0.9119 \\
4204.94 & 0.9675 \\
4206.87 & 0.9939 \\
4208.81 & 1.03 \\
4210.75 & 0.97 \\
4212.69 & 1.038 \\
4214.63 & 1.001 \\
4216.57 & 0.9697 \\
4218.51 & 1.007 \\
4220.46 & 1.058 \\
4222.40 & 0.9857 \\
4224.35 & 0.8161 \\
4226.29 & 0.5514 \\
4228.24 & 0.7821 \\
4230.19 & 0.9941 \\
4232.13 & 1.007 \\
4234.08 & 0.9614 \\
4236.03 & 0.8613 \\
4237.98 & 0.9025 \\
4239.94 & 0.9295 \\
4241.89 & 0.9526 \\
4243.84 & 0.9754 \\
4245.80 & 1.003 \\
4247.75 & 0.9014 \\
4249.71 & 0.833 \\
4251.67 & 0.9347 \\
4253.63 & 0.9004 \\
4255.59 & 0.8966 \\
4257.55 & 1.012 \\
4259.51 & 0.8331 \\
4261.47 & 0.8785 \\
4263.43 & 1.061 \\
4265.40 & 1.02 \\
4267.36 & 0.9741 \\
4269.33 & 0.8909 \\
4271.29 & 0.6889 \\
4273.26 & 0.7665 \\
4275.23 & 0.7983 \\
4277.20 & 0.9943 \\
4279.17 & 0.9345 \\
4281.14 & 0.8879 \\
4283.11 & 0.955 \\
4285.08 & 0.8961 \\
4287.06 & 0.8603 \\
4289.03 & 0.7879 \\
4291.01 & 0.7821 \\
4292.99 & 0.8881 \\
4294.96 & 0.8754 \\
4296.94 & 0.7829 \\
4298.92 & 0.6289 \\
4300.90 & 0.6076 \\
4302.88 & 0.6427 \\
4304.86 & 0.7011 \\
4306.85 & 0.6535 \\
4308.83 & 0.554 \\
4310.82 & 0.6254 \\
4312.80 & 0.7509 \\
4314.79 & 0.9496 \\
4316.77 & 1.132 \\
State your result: -0.02 mag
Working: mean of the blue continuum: 0.992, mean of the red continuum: 0.909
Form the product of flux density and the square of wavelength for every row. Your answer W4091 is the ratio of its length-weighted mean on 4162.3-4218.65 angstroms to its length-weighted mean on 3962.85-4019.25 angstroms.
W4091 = 1.40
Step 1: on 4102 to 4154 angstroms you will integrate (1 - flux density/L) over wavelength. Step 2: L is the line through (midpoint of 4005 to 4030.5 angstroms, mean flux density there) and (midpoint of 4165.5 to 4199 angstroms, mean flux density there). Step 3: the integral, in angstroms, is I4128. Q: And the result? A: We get -2.17 angstroms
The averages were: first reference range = 0.935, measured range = 0.994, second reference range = 0.963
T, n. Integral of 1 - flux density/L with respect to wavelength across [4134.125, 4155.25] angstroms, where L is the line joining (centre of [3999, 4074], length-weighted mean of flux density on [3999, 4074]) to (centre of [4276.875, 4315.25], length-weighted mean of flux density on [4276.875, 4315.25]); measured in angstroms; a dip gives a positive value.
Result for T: -3.1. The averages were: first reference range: 0.912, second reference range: 0.782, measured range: 0.985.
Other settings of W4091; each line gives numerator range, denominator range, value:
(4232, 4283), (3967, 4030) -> 1.26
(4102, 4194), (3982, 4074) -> 1.16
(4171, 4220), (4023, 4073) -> 1.15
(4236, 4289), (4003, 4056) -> 1.10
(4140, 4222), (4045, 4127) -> 1.07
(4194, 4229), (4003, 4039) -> 1.11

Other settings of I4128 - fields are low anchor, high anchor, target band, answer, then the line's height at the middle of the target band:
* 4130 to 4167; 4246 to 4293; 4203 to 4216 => -0.7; 0.94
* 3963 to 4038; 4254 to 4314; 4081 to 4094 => -3.7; 0.808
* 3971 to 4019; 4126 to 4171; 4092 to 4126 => -1.1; 0.953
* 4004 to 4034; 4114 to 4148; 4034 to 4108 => 2.4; 0.956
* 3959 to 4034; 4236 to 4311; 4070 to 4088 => -2.9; 0.802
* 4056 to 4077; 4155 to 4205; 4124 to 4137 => -0.6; 0.931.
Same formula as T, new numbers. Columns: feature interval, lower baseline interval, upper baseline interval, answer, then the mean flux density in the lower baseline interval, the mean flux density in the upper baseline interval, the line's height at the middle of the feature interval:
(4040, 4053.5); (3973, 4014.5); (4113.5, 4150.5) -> 0.2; 0.857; 1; 0.912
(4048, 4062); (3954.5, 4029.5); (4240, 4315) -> -2.8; 0.776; 0.844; 0.791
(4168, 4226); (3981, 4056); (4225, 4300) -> -4.5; 0.91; 0.883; 0.89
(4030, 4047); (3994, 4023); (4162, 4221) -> 1.0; 0.921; 0.974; 0.93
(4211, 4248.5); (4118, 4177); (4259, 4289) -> -0.2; 0.988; 0.894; 0.927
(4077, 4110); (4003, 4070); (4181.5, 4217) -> -1.2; 0.911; 0.963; 0.929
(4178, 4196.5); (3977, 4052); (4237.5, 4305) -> -1.9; 0.902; 0.869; 0.88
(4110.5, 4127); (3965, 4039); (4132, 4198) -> -1.9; 0.817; 0.979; 0.933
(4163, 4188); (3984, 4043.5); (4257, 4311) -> -3.2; 0.919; 0.822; 0.861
